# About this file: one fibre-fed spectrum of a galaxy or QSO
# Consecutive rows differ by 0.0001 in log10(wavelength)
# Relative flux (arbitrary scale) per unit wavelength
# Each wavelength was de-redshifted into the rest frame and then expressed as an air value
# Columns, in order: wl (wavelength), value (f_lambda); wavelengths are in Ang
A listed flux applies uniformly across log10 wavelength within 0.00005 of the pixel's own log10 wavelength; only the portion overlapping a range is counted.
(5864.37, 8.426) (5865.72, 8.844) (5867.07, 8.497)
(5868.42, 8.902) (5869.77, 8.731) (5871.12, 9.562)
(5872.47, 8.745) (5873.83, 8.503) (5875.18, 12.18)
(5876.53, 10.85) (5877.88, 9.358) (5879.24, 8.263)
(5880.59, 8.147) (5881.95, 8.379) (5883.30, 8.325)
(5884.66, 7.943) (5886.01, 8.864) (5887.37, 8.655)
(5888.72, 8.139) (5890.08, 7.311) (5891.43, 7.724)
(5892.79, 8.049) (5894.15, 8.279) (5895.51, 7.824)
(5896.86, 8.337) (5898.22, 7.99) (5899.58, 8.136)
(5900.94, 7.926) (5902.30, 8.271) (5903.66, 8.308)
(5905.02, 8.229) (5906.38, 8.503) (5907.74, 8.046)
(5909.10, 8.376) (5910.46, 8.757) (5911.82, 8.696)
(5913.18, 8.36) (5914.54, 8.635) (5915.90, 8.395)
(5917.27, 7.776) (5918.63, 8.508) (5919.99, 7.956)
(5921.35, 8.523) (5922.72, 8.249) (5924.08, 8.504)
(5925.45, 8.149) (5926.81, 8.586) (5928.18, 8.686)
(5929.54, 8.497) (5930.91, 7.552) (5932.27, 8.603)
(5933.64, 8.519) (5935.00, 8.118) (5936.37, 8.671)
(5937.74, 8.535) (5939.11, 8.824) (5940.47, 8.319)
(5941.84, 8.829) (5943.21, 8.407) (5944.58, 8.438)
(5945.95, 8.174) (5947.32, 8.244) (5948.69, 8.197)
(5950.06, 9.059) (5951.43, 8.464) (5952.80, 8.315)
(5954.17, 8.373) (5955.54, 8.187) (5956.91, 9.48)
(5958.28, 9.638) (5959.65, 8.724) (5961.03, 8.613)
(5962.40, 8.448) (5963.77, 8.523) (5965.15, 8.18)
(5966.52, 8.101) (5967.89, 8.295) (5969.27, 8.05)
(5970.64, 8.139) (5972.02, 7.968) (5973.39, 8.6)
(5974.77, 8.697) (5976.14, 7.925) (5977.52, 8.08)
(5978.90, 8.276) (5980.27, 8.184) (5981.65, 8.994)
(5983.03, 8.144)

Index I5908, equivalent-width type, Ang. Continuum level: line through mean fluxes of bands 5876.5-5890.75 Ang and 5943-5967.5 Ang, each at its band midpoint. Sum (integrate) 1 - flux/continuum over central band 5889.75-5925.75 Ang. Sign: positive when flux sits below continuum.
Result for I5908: 1.1 Ang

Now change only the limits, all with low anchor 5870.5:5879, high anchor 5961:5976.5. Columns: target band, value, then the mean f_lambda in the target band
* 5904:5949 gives 2.85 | 8.39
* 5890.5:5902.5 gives 1.78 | 8.03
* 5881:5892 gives 1.64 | 8.17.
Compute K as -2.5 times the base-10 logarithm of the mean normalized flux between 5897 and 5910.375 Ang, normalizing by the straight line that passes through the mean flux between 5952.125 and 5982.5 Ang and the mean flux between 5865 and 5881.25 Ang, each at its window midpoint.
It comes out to 0.09 mag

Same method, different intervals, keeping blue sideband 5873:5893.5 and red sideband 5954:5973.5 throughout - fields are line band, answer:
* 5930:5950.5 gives 0.02 mag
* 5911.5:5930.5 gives 0.03 mag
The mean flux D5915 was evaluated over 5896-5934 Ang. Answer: 8.32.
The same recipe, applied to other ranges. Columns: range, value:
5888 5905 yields 8.03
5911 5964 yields 8.48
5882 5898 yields 8.14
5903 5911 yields 8.36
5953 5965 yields 8.7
